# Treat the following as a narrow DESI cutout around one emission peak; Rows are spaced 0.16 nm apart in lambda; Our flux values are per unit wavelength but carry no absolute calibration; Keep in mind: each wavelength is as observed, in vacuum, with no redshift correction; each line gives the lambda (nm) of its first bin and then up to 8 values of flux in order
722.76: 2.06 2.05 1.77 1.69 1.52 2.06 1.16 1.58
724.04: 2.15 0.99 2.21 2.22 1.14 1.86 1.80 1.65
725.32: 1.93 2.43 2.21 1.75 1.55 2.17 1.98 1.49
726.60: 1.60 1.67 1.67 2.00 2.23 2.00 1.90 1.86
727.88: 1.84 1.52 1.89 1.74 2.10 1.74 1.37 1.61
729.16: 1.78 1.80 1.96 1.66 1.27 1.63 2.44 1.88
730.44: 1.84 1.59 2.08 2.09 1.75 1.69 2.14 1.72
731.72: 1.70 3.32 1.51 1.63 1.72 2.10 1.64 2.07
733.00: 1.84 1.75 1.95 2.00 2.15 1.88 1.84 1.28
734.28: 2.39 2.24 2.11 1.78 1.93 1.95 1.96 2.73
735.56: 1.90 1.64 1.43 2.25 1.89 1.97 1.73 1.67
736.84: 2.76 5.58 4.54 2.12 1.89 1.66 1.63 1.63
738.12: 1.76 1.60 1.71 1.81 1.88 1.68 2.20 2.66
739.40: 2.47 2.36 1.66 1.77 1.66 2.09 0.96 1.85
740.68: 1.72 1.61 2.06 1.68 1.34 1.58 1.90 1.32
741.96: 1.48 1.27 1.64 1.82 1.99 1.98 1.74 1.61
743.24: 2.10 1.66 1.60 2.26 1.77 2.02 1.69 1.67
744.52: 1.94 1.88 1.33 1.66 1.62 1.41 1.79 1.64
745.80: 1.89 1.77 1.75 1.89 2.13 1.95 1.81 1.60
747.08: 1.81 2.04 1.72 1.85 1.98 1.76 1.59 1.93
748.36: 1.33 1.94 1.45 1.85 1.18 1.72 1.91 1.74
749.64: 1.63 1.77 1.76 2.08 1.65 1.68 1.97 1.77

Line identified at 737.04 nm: H-alpha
